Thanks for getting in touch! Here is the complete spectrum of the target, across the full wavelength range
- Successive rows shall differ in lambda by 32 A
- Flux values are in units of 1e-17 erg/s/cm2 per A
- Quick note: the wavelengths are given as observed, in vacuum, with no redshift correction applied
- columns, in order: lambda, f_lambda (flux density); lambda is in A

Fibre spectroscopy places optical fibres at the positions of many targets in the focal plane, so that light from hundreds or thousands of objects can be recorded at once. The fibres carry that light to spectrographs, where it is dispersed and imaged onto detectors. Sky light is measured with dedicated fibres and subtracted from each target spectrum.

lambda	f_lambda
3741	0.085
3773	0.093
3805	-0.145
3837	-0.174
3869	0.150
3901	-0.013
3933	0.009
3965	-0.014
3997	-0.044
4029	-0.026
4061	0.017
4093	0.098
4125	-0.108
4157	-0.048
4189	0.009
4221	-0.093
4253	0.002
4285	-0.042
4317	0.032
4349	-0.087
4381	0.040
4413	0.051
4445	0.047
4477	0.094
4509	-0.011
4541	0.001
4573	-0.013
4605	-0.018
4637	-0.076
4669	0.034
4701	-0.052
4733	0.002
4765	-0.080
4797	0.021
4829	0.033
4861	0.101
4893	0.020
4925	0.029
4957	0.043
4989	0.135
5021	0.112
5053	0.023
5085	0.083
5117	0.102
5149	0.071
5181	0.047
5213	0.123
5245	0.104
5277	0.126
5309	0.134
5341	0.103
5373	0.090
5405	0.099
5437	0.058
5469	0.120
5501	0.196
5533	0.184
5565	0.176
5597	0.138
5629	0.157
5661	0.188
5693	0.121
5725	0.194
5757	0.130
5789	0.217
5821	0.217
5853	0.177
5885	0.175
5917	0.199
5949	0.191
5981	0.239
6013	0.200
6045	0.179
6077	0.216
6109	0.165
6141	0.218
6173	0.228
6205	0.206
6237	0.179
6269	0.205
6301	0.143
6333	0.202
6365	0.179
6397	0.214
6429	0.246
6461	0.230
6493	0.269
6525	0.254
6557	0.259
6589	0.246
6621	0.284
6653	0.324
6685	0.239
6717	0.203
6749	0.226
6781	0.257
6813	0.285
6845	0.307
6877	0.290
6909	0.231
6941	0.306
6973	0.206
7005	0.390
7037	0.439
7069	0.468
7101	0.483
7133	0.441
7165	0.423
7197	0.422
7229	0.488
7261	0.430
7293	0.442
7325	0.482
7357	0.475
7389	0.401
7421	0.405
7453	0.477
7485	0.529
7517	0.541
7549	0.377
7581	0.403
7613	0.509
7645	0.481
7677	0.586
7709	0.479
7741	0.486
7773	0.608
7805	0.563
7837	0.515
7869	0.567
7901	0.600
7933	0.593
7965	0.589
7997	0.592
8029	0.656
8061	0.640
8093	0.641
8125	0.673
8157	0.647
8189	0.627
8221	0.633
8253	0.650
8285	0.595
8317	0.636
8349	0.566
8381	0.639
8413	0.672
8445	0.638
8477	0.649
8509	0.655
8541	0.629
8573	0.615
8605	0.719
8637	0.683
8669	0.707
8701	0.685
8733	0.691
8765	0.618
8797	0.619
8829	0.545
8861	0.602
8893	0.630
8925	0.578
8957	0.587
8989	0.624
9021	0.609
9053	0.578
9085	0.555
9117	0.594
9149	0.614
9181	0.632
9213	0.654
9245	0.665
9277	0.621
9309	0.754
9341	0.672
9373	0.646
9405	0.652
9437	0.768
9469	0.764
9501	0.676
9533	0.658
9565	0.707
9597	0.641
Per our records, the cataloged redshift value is 0.76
